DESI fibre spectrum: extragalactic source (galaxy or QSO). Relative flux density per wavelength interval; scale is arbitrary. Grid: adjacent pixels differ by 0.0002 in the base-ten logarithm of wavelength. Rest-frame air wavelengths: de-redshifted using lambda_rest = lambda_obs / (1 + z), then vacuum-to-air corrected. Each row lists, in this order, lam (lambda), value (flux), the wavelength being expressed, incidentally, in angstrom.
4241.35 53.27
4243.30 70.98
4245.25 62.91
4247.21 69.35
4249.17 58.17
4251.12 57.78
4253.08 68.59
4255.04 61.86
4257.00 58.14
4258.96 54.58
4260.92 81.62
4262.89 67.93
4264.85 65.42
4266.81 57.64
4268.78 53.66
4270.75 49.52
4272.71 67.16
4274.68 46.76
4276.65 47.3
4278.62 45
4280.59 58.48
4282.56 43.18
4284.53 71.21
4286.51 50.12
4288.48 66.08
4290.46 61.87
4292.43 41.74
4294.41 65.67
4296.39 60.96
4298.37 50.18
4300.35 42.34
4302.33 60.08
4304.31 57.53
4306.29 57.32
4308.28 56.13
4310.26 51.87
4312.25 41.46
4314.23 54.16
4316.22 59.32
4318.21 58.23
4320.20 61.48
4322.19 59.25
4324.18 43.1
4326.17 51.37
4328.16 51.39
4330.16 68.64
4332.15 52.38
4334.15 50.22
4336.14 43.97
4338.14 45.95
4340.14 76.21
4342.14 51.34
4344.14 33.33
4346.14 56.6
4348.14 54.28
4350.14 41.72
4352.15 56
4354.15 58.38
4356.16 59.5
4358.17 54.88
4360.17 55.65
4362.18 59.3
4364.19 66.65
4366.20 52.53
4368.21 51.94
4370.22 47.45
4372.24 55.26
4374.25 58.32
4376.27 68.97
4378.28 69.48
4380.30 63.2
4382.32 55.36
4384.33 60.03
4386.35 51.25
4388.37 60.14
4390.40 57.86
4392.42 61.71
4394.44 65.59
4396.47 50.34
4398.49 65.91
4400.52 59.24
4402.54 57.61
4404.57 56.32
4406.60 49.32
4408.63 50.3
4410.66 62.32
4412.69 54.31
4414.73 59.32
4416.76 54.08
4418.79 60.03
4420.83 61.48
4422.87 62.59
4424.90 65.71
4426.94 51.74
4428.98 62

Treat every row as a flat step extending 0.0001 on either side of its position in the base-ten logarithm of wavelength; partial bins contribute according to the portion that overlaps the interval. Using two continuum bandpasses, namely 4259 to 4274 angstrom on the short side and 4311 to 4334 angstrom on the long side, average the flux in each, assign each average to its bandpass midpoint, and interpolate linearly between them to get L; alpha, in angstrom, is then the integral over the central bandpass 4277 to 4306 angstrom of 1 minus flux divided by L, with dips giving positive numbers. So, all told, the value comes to 1.8 angstrom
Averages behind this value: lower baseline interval 62.4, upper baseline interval 54.4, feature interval 55.2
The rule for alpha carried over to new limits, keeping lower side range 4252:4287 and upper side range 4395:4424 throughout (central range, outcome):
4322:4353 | 3.2 angstrom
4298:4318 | 1.6 angstrom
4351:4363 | 0.2 angstrom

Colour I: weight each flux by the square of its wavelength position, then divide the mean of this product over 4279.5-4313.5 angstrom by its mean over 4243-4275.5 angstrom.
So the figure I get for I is 0.9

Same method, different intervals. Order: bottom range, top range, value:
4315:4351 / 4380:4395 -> 1.14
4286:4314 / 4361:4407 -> 1.11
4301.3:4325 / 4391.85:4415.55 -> 1.09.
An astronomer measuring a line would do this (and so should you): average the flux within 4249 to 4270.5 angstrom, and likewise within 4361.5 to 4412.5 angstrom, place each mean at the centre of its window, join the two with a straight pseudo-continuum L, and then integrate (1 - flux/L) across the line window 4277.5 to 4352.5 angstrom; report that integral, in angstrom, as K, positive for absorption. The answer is 8.02 angstrom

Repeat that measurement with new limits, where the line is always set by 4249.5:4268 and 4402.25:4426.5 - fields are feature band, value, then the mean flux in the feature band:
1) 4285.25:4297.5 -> 0.8 angstrom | 57.9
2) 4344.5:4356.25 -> 1.4 angstrom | 52.9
